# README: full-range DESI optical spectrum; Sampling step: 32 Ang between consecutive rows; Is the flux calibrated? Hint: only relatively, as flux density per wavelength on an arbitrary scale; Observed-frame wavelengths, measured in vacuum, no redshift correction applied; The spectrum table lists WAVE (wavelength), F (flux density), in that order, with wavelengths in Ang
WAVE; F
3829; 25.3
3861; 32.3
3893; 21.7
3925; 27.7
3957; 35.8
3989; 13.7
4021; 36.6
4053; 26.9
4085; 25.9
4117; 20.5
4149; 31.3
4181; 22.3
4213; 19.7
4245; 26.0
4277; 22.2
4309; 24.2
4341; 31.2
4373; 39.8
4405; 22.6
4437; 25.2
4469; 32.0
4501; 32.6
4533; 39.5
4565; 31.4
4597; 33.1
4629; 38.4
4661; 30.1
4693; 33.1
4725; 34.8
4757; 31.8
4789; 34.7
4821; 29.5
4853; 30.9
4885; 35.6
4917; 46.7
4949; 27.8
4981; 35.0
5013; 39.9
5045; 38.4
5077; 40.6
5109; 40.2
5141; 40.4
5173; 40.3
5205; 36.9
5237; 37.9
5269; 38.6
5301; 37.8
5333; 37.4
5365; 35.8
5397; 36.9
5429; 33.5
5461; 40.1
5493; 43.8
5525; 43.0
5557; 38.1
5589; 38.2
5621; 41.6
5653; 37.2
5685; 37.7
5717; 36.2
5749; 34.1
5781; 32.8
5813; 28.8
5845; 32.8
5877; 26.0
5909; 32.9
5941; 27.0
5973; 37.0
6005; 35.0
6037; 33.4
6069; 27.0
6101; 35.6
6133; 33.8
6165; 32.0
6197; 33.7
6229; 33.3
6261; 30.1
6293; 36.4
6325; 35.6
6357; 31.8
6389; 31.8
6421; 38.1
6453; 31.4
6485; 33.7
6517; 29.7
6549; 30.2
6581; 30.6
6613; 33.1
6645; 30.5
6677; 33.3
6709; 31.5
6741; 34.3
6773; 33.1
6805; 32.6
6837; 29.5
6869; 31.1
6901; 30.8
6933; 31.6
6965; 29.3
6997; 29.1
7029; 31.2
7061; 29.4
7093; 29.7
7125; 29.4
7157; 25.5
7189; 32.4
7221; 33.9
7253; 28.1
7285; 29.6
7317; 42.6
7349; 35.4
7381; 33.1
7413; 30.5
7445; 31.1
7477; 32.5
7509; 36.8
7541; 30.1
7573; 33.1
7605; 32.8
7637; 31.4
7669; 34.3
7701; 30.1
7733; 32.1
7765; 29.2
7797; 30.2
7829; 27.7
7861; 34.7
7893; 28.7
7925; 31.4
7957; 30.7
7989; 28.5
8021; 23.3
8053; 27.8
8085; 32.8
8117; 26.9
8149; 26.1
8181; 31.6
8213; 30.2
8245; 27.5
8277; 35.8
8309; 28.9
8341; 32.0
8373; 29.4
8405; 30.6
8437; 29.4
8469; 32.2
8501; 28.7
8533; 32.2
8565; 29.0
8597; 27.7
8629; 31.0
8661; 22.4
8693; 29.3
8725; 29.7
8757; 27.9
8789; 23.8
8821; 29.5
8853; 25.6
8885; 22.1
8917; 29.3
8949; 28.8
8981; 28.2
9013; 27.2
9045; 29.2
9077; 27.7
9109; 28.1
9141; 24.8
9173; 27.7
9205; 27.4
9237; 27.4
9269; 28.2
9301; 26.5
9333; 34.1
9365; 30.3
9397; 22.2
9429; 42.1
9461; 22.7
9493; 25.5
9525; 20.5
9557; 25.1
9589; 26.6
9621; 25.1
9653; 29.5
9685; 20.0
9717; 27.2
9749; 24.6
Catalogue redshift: 0.117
